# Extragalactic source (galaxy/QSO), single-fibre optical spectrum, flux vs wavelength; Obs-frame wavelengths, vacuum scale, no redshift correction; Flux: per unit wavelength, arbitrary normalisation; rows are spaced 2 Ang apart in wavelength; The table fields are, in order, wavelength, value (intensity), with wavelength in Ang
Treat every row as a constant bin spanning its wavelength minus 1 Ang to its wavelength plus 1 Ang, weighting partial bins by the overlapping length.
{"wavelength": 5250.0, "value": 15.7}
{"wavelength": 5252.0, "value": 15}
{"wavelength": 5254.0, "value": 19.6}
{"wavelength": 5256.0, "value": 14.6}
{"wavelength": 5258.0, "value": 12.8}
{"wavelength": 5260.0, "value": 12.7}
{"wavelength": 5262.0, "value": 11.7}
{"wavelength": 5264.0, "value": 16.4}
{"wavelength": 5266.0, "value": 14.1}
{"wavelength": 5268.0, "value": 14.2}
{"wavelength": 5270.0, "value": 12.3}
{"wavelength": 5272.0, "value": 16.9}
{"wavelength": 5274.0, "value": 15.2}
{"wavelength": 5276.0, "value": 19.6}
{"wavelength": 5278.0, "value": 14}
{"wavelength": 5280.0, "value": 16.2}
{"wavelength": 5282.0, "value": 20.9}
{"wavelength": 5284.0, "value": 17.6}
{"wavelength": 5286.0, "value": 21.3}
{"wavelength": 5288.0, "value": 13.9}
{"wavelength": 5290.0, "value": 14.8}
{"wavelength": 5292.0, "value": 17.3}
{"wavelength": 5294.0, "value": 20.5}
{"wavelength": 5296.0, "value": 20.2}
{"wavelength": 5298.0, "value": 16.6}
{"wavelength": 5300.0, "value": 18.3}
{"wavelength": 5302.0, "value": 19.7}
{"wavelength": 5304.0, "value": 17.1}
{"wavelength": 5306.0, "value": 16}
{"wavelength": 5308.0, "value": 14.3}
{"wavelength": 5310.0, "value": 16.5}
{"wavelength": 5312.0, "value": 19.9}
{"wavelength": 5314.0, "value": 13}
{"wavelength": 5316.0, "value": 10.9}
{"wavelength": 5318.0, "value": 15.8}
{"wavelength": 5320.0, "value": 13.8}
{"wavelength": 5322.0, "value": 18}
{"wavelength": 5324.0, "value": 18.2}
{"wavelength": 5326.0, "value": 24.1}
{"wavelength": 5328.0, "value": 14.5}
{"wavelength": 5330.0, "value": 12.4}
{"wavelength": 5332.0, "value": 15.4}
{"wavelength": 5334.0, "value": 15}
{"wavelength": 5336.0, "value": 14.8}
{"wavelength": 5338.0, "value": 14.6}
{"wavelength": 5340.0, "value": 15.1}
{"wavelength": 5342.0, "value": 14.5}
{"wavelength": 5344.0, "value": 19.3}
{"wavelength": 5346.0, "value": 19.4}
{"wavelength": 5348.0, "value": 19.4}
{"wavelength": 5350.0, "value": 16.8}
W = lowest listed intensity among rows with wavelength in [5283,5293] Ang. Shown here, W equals 13.9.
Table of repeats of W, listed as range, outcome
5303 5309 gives 14.3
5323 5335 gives 12.4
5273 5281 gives 14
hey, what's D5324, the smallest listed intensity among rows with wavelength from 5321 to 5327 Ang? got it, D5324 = 18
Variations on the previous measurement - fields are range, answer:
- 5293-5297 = 20.2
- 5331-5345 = 14.5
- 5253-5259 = 12.8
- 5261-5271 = 11.7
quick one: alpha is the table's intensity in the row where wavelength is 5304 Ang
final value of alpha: 17.1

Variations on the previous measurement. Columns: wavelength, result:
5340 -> 15.1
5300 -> 18.3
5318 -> 15.8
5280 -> 16.2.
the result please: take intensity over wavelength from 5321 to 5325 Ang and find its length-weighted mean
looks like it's 18.1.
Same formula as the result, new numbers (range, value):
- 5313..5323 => 14.3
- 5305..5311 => 15.6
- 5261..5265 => 14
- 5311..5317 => 14.6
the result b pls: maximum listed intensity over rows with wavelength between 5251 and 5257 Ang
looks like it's 19.6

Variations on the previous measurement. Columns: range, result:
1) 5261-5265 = 16.4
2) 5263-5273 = 16.9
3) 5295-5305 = 20.2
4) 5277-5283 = 20.9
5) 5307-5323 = 19.9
